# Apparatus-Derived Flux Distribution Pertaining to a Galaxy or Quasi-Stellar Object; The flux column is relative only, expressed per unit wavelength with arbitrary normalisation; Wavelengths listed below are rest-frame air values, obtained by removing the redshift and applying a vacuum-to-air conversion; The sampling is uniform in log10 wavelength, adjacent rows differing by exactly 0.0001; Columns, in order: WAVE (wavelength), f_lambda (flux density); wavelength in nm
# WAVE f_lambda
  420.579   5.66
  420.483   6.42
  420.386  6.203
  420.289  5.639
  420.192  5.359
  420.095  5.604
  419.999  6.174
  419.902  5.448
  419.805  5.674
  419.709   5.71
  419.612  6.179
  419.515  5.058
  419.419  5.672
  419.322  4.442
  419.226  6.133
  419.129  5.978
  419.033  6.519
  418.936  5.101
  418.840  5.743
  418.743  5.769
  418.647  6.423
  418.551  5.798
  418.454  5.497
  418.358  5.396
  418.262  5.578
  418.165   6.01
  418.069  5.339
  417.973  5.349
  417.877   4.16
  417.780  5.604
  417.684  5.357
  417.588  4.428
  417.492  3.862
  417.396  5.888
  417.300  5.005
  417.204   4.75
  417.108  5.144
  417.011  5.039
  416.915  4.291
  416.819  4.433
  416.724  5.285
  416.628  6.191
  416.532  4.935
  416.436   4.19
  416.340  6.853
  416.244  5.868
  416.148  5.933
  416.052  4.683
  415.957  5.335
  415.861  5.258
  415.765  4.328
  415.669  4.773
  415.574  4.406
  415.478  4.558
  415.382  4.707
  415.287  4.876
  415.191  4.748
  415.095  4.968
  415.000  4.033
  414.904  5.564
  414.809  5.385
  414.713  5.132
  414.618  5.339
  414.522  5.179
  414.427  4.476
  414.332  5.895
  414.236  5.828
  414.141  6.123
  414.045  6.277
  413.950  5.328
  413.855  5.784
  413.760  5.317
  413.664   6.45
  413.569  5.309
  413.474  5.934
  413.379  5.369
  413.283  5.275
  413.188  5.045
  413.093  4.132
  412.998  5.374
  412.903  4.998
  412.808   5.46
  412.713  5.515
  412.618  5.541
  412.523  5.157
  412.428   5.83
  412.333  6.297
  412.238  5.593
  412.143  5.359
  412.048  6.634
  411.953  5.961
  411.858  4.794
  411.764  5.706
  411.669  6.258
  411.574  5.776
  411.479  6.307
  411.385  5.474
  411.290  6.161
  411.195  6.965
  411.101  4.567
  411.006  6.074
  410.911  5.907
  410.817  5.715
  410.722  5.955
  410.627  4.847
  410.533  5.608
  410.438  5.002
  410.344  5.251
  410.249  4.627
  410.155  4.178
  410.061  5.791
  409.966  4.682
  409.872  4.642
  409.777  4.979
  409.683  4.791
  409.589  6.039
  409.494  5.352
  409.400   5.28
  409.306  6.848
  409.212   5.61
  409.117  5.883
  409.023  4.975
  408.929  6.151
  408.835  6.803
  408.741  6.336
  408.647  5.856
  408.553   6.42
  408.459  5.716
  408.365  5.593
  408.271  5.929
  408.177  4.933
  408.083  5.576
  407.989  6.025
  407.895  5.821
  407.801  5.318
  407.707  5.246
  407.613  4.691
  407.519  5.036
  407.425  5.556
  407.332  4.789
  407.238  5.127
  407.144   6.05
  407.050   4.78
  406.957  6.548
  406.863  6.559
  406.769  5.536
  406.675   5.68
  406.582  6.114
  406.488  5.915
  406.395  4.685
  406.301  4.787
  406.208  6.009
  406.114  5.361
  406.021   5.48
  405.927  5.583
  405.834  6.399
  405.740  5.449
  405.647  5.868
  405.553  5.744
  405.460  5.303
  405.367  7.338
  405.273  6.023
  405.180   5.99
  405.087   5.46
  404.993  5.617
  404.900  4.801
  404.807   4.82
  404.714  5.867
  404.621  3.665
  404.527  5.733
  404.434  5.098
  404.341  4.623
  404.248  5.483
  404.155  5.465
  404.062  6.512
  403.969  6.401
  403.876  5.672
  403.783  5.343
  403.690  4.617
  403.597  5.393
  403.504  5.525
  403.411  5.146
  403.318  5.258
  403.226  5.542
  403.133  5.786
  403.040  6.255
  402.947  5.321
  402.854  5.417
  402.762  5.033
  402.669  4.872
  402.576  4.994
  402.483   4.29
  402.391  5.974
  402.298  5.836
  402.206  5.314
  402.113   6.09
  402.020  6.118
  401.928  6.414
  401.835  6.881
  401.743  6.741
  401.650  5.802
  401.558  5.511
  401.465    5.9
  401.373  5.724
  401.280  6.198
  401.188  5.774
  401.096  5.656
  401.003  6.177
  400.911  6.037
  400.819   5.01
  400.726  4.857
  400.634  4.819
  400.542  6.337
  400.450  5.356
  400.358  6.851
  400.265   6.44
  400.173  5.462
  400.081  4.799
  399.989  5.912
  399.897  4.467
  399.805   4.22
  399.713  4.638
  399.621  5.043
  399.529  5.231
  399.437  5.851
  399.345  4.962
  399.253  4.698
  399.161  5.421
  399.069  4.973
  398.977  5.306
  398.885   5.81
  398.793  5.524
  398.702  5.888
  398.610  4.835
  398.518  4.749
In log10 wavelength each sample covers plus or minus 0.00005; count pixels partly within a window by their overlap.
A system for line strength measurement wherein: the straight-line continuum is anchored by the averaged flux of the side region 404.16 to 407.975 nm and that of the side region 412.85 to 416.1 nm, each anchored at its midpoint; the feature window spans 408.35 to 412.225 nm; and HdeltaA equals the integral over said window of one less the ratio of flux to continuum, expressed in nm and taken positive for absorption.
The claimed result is -0.21 nm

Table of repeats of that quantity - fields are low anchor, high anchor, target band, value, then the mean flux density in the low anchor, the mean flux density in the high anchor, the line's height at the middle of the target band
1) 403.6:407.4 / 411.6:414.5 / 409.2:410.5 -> 0.08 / 5.56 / 5.57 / 5.56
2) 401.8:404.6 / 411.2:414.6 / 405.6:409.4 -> -0.07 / 5.52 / 5.61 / 5.56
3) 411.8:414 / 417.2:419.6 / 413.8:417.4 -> 0.19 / 5.5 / 5.42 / 5.46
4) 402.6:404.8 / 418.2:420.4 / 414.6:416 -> 0.18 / 5.38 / 5.69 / 5.61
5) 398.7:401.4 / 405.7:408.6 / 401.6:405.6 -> -0.05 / 5.44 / 5.57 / 5.51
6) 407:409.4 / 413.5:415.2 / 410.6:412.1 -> -0.08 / 5.64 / 5.42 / 5.53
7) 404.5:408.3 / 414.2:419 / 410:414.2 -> -0.18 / 5.54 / 5.18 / 5.34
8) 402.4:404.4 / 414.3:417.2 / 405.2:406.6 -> -0.11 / 5.39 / 5.05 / 5.32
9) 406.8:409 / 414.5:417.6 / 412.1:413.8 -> -0.06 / 5.68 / 5.02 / 5.27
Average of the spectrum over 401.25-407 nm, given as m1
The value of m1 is 5.62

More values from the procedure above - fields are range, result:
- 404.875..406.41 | 5.67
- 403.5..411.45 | 5.55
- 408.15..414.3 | 5.6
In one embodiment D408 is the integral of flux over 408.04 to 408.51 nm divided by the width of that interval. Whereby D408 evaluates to 5.56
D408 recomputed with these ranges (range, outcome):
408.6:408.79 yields 6.11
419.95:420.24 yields 5.72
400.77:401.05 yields 5.72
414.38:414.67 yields 5.01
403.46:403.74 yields 5.17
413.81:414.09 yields 5.8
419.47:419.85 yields 5.66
